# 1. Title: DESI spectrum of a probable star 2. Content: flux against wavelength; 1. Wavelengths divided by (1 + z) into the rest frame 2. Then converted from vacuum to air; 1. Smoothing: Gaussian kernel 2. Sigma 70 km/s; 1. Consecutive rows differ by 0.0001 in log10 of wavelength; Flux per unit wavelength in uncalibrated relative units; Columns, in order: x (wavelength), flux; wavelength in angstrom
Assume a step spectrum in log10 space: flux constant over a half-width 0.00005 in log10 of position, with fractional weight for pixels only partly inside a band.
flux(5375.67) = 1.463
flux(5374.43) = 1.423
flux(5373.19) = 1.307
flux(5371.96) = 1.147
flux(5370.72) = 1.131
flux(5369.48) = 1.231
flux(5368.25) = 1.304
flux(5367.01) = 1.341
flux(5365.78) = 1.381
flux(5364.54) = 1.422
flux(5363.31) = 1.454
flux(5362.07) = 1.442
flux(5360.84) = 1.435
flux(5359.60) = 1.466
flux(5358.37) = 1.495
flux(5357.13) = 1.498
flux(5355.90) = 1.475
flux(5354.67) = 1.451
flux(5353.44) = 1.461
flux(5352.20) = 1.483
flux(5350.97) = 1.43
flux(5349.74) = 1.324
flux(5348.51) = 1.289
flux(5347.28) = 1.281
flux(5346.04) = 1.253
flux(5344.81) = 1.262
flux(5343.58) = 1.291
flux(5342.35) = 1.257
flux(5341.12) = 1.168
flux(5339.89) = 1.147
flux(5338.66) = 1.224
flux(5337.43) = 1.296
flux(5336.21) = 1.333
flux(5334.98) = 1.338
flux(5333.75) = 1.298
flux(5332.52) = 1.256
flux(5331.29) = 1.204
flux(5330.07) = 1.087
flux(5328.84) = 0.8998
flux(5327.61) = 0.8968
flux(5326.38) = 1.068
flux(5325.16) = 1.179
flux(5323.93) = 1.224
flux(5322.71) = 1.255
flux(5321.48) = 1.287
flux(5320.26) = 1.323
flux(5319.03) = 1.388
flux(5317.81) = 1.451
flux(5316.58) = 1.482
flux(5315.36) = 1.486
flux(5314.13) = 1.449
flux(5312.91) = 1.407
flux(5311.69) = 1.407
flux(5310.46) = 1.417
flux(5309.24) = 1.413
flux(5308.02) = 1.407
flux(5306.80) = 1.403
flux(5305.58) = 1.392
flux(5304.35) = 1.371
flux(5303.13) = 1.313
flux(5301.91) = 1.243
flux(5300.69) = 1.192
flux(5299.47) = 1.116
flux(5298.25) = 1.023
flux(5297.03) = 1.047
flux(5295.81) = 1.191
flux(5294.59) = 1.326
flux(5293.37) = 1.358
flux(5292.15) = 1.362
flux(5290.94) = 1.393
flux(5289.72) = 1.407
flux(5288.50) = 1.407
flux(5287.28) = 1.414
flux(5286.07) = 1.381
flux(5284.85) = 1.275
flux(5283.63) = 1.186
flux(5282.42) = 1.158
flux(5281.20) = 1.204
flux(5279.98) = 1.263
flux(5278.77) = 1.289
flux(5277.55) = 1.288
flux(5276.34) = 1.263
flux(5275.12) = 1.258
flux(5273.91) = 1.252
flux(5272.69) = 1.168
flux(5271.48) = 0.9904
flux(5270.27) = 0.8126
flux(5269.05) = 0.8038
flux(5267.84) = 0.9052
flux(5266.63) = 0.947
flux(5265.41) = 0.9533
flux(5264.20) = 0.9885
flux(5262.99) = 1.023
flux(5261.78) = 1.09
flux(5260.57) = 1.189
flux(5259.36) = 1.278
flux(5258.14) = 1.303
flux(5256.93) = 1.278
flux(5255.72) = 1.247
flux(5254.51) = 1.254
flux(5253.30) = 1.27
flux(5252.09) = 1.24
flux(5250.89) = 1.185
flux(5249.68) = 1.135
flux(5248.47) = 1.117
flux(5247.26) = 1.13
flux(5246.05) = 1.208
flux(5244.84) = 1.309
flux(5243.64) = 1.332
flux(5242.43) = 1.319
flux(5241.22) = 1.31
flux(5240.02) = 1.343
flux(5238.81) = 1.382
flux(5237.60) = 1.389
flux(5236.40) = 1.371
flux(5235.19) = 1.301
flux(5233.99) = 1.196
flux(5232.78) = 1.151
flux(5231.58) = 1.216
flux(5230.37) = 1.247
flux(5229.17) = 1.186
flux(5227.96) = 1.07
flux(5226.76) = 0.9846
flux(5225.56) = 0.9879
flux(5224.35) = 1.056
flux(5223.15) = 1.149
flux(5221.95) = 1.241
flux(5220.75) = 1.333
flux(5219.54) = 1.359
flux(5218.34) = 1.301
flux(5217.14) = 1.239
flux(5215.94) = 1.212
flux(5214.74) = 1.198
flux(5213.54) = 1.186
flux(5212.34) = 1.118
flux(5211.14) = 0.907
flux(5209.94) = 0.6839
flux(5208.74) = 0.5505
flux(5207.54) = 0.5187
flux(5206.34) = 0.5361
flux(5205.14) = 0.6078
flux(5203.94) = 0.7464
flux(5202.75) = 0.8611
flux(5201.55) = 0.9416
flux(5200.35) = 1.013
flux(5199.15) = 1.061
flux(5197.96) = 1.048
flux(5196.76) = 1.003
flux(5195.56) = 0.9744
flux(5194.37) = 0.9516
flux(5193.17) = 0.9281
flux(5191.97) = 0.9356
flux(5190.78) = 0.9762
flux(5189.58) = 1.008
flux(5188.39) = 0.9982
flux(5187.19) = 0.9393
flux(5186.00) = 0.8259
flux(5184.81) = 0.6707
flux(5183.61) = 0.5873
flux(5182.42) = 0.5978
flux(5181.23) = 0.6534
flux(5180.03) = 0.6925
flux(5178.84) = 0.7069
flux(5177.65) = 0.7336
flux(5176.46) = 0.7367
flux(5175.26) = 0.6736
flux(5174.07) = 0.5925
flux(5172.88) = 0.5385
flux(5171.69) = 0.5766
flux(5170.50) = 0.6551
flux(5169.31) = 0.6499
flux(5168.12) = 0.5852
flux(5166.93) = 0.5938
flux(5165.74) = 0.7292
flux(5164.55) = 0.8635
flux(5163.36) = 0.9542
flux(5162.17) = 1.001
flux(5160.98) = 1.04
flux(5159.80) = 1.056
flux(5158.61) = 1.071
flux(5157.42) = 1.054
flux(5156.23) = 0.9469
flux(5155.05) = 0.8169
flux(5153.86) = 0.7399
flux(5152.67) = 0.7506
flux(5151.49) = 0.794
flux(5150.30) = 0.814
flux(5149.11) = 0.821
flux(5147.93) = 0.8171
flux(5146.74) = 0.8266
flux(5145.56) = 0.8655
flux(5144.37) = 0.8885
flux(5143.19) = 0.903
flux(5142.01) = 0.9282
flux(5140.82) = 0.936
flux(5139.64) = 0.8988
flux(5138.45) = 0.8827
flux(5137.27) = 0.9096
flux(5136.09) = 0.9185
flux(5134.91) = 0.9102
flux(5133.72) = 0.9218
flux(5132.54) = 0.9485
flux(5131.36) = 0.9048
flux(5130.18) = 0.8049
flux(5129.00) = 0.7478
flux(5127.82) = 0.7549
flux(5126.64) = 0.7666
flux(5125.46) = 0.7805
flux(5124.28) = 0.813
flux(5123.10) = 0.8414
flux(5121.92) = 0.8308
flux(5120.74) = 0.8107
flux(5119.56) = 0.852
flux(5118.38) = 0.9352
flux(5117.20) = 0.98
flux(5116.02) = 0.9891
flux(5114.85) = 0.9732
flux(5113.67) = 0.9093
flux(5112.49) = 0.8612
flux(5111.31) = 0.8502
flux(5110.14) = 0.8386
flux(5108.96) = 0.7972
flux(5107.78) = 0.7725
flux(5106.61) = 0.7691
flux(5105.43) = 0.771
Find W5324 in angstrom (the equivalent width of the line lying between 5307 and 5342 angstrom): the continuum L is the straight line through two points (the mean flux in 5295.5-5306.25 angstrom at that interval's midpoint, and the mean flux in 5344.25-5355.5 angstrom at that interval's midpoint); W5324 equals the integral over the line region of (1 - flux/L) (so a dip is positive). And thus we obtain 0.04 angstrom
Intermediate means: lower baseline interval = 1.21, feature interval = 1.28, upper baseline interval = 1.36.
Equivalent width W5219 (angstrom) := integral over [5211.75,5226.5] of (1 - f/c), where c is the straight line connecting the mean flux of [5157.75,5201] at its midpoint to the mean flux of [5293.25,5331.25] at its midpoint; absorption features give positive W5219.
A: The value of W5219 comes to -3.6 angstrom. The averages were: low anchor 0.824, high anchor 1.27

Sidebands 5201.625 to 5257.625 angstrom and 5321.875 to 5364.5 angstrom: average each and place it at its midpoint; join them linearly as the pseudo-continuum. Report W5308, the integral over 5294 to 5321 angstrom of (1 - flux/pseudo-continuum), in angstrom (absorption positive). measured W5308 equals -1.9 angstrom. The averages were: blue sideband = 1.13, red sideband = 1.29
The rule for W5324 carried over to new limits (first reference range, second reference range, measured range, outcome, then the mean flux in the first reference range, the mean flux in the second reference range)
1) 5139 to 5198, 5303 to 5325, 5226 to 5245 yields -3.03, 0.825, 1.38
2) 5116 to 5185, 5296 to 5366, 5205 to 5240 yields -3.02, 0.814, 1.31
